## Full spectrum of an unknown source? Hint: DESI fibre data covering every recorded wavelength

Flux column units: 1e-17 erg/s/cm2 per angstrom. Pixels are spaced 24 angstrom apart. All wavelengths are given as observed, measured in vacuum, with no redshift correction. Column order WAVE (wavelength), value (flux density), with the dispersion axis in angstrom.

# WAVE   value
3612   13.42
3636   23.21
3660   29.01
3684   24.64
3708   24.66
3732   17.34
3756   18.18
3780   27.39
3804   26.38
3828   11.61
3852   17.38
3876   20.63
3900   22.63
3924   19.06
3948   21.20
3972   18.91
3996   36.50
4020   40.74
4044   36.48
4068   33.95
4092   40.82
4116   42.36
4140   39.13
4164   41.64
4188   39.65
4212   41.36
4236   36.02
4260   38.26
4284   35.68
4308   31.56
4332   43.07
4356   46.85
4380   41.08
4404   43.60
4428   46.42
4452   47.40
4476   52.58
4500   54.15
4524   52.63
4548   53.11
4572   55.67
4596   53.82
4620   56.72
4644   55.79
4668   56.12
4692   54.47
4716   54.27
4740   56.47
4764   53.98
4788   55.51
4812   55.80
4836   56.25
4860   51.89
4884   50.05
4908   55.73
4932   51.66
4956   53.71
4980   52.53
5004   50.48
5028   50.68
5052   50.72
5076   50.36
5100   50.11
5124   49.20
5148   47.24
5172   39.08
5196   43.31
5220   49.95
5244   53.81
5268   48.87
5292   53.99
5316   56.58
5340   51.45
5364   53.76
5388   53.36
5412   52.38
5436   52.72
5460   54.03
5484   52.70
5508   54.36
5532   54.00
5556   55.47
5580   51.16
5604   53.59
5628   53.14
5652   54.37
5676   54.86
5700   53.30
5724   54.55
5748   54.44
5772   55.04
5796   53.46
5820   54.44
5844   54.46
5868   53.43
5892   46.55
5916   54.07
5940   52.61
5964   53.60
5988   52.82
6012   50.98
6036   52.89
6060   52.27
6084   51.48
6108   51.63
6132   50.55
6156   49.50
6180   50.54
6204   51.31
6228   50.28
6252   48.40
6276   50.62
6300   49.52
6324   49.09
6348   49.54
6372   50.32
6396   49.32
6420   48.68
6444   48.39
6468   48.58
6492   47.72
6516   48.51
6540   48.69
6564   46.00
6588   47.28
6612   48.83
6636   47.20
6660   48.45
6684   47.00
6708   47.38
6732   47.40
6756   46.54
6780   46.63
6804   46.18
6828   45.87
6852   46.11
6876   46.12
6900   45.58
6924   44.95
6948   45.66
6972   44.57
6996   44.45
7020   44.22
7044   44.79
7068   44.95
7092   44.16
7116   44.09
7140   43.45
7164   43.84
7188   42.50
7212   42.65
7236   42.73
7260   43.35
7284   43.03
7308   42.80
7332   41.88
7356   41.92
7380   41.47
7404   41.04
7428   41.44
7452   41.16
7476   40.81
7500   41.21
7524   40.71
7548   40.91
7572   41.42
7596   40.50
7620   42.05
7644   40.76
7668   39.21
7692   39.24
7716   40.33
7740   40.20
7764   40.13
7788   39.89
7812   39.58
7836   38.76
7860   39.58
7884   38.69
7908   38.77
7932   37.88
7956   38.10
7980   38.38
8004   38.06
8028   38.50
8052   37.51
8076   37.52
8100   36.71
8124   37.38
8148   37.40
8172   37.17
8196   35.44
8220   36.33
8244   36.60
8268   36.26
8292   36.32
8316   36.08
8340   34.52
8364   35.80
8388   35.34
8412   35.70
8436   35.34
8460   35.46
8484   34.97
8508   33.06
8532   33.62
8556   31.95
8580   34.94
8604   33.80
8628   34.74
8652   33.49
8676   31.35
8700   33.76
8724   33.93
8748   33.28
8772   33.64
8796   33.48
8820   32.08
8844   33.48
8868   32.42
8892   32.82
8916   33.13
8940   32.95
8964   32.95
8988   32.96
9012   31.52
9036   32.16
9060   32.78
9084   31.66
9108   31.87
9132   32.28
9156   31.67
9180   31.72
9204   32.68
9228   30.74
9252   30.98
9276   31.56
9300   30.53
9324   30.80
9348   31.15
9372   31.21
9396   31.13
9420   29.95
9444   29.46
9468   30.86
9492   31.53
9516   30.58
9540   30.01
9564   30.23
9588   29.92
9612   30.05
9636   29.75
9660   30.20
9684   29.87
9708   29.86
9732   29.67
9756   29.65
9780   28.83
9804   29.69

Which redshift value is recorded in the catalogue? 0.00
